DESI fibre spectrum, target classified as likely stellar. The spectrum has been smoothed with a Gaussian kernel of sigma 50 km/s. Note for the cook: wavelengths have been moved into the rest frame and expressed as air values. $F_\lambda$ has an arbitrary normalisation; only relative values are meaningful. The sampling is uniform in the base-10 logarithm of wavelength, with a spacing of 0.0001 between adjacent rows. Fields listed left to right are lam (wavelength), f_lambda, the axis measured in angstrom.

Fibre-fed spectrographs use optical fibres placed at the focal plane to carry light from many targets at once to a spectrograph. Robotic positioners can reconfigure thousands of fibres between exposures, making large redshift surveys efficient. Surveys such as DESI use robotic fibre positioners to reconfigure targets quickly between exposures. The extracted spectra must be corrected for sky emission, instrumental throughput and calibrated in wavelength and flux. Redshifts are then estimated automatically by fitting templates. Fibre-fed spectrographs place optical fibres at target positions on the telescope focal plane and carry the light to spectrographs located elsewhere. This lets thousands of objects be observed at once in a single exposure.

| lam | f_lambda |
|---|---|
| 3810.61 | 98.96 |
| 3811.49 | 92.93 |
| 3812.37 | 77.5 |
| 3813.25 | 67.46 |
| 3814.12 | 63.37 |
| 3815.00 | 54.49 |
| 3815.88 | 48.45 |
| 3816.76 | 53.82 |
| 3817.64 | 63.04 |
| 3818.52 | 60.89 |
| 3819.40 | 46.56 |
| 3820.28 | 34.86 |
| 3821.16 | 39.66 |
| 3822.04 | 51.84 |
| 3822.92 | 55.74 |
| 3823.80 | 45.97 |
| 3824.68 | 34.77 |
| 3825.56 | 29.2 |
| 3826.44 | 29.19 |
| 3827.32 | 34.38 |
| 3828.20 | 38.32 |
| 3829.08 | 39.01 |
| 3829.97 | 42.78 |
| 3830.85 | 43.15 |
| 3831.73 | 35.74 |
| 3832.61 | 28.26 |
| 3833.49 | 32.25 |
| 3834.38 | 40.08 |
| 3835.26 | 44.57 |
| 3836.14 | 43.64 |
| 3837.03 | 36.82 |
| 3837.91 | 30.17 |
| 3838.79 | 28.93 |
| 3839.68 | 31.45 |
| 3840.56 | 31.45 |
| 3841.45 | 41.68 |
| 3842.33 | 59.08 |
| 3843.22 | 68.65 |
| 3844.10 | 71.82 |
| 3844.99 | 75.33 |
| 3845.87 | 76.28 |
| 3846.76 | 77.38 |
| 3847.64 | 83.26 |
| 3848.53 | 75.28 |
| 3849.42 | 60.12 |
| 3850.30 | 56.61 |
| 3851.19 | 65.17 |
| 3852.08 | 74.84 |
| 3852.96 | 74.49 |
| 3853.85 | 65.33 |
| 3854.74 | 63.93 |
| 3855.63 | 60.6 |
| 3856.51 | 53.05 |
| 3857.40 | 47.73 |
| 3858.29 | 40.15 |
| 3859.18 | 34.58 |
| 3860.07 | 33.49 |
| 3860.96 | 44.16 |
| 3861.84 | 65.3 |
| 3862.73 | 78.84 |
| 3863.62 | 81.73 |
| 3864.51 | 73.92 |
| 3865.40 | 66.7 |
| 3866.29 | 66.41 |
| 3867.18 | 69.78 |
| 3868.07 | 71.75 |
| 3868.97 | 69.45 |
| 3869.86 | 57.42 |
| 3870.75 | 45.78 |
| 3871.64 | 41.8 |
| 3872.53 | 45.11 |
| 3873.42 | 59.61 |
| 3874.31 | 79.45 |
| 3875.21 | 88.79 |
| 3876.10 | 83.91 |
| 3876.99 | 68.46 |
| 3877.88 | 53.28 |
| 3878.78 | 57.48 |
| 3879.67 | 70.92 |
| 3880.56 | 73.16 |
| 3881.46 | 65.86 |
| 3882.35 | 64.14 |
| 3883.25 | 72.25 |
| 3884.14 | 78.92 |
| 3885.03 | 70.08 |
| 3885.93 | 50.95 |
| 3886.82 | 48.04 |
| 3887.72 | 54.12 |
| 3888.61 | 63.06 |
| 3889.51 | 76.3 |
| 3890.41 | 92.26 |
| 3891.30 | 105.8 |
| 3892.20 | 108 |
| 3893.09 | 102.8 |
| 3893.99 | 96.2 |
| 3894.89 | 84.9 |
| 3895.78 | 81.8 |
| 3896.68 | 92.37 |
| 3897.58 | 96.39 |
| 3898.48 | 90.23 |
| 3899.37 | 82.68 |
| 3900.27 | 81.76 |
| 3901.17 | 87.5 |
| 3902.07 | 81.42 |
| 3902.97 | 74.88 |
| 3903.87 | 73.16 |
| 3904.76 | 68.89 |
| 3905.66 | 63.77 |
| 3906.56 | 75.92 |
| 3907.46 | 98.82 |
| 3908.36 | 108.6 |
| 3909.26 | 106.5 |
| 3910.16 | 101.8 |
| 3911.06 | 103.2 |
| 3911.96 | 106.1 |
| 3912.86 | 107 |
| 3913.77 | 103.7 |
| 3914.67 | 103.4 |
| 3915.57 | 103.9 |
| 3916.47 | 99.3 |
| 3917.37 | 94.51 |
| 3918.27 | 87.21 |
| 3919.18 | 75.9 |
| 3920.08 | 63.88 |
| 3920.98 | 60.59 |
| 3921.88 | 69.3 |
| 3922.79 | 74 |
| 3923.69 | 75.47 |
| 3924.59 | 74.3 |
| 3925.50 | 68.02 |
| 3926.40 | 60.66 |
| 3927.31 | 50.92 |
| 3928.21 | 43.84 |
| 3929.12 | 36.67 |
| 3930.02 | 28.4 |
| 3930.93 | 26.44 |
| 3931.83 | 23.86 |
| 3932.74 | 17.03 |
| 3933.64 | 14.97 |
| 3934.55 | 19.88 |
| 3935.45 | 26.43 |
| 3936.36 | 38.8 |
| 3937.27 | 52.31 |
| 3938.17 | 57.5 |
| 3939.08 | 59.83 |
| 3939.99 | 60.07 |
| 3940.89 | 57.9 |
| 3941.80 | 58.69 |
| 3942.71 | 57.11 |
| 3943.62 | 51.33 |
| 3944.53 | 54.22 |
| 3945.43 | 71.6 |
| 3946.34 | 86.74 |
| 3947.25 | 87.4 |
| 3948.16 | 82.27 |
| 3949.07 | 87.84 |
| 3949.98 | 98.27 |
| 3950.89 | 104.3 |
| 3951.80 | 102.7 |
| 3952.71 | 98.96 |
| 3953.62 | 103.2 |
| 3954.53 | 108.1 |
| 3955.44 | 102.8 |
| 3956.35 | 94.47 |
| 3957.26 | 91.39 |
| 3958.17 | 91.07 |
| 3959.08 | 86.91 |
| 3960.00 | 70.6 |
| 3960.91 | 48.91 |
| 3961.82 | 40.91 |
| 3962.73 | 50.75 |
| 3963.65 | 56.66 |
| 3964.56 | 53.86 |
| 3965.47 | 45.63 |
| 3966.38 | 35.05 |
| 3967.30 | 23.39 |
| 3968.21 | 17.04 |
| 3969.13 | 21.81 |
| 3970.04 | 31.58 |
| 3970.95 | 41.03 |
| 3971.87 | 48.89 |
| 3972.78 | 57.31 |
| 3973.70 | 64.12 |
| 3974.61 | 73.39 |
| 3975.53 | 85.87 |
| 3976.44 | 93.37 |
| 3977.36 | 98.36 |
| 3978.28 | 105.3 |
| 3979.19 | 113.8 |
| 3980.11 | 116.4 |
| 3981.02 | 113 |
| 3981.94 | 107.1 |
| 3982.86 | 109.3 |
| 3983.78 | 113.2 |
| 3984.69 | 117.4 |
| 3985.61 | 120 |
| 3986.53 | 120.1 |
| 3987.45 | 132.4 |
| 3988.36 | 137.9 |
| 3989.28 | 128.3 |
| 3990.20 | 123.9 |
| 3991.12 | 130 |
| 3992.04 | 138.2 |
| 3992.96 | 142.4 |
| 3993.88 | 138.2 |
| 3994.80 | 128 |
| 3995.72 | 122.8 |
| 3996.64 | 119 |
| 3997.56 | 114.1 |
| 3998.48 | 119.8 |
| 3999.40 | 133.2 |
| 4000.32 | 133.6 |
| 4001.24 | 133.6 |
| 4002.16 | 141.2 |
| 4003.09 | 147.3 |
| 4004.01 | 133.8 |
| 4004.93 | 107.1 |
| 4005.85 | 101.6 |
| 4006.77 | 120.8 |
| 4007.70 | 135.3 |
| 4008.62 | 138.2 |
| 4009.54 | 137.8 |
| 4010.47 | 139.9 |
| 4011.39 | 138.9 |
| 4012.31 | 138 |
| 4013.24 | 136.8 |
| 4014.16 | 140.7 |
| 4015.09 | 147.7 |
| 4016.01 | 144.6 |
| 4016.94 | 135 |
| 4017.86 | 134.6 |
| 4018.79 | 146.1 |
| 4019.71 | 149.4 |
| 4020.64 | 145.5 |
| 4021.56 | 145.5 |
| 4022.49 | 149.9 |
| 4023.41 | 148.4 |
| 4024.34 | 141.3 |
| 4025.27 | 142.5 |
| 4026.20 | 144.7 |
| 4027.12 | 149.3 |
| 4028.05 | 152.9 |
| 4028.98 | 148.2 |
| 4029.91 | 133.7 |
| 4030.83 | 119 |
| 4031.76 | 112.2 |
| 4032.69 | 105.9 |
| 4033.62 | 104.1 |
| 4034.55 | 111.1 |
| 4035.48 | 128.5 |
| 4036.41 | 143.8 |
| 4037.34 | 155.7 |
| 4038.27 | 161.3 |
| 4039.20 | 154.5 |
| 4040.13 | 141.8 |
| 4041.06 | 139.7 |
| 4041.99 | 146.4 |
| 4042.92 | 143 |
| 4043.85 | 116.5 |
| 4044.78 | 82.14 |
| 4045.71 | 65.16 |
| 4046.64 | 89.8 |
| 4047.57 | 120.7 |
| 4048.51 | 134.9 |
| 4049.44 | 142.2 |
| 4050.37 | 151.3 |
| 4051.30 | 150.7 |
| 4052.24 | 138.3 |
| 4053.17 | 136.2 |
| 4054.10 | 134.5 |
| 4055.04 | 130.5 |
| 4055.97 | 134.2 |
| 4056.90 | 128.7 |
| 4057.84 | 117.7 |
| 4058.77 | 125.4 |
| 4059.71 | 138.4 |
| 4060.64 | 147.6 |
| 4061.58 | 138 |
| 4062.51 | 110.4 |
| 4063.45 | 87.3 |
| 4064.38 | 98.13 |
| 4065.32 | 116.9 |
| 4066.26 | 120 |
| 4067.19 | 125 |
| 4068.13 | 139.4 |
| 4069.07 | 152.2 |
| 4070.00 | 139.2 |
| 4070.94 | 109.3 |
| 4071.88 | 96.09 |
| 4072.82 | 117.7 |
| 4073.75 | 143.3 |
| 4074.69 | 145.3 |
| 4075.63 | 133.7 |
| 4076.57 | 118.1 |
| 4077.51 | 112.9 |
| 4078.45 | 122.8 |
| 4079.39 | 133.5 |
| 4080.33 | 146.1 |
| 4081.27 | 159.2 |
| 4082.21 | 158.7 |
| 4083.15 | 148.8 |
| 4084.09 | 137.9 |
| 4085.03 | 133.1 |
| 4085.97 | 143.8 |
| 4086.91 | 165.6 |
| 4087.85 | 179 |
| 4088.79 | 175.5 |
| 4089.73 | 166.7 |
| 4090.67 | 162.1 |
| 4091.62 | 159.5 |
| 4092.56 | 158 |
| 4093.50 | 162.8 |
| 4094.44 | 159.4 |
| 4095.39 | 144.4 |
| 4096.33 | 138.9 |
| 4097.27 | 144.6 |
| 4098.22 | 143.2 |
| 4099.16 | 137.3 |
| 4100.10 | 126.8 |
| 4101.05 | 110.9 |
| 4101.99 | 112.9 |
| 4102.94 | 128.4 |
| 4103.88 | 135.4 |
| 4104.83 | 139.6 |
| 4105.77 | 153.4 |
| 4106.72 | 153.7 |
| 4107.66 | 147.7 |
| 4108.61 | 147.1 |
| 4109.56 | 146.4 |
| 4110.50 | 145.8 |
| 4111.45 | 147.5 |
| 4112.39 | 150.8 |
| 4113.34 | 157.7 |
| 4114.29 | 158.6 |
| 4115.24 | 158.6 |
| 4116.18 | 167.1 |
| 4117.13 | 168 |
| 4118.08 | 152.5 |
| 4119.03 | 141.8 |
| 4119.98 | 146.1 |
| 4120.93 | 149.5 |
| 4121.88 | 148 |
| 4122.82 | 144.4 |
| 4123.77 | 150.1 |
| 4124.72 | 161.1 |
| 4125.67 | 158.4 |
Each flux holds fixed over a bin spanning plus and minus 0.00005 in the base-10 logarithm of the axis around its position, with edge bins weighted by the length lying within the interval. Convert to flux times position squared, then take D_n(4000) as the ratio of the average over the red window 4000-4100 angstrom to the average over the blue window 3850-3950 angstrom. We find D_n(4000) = 2.12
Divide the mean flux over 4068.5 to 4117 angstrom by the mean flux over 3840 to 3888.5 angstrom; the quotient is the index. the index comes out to 2.29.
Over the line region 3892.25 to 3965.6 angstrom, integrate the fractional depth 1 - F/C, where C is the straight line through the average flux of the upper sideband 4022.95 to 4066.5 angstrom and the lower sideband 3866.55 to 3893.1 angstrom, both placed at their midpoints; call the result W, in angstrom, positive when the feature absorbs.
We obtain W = 9.8 angstrom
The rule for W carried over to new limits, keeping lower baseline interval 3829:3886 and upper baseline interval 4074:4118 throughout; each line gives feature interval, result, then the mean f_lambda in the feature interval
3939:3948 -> 2.50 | 65.3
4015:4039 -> -3.47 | 139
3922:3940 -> 8.37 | 45.5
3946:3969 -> 5.03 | 73.9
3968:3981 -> 3.90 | 71.7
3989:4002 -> -2.35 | 129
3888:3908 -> -3.28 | 85.3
